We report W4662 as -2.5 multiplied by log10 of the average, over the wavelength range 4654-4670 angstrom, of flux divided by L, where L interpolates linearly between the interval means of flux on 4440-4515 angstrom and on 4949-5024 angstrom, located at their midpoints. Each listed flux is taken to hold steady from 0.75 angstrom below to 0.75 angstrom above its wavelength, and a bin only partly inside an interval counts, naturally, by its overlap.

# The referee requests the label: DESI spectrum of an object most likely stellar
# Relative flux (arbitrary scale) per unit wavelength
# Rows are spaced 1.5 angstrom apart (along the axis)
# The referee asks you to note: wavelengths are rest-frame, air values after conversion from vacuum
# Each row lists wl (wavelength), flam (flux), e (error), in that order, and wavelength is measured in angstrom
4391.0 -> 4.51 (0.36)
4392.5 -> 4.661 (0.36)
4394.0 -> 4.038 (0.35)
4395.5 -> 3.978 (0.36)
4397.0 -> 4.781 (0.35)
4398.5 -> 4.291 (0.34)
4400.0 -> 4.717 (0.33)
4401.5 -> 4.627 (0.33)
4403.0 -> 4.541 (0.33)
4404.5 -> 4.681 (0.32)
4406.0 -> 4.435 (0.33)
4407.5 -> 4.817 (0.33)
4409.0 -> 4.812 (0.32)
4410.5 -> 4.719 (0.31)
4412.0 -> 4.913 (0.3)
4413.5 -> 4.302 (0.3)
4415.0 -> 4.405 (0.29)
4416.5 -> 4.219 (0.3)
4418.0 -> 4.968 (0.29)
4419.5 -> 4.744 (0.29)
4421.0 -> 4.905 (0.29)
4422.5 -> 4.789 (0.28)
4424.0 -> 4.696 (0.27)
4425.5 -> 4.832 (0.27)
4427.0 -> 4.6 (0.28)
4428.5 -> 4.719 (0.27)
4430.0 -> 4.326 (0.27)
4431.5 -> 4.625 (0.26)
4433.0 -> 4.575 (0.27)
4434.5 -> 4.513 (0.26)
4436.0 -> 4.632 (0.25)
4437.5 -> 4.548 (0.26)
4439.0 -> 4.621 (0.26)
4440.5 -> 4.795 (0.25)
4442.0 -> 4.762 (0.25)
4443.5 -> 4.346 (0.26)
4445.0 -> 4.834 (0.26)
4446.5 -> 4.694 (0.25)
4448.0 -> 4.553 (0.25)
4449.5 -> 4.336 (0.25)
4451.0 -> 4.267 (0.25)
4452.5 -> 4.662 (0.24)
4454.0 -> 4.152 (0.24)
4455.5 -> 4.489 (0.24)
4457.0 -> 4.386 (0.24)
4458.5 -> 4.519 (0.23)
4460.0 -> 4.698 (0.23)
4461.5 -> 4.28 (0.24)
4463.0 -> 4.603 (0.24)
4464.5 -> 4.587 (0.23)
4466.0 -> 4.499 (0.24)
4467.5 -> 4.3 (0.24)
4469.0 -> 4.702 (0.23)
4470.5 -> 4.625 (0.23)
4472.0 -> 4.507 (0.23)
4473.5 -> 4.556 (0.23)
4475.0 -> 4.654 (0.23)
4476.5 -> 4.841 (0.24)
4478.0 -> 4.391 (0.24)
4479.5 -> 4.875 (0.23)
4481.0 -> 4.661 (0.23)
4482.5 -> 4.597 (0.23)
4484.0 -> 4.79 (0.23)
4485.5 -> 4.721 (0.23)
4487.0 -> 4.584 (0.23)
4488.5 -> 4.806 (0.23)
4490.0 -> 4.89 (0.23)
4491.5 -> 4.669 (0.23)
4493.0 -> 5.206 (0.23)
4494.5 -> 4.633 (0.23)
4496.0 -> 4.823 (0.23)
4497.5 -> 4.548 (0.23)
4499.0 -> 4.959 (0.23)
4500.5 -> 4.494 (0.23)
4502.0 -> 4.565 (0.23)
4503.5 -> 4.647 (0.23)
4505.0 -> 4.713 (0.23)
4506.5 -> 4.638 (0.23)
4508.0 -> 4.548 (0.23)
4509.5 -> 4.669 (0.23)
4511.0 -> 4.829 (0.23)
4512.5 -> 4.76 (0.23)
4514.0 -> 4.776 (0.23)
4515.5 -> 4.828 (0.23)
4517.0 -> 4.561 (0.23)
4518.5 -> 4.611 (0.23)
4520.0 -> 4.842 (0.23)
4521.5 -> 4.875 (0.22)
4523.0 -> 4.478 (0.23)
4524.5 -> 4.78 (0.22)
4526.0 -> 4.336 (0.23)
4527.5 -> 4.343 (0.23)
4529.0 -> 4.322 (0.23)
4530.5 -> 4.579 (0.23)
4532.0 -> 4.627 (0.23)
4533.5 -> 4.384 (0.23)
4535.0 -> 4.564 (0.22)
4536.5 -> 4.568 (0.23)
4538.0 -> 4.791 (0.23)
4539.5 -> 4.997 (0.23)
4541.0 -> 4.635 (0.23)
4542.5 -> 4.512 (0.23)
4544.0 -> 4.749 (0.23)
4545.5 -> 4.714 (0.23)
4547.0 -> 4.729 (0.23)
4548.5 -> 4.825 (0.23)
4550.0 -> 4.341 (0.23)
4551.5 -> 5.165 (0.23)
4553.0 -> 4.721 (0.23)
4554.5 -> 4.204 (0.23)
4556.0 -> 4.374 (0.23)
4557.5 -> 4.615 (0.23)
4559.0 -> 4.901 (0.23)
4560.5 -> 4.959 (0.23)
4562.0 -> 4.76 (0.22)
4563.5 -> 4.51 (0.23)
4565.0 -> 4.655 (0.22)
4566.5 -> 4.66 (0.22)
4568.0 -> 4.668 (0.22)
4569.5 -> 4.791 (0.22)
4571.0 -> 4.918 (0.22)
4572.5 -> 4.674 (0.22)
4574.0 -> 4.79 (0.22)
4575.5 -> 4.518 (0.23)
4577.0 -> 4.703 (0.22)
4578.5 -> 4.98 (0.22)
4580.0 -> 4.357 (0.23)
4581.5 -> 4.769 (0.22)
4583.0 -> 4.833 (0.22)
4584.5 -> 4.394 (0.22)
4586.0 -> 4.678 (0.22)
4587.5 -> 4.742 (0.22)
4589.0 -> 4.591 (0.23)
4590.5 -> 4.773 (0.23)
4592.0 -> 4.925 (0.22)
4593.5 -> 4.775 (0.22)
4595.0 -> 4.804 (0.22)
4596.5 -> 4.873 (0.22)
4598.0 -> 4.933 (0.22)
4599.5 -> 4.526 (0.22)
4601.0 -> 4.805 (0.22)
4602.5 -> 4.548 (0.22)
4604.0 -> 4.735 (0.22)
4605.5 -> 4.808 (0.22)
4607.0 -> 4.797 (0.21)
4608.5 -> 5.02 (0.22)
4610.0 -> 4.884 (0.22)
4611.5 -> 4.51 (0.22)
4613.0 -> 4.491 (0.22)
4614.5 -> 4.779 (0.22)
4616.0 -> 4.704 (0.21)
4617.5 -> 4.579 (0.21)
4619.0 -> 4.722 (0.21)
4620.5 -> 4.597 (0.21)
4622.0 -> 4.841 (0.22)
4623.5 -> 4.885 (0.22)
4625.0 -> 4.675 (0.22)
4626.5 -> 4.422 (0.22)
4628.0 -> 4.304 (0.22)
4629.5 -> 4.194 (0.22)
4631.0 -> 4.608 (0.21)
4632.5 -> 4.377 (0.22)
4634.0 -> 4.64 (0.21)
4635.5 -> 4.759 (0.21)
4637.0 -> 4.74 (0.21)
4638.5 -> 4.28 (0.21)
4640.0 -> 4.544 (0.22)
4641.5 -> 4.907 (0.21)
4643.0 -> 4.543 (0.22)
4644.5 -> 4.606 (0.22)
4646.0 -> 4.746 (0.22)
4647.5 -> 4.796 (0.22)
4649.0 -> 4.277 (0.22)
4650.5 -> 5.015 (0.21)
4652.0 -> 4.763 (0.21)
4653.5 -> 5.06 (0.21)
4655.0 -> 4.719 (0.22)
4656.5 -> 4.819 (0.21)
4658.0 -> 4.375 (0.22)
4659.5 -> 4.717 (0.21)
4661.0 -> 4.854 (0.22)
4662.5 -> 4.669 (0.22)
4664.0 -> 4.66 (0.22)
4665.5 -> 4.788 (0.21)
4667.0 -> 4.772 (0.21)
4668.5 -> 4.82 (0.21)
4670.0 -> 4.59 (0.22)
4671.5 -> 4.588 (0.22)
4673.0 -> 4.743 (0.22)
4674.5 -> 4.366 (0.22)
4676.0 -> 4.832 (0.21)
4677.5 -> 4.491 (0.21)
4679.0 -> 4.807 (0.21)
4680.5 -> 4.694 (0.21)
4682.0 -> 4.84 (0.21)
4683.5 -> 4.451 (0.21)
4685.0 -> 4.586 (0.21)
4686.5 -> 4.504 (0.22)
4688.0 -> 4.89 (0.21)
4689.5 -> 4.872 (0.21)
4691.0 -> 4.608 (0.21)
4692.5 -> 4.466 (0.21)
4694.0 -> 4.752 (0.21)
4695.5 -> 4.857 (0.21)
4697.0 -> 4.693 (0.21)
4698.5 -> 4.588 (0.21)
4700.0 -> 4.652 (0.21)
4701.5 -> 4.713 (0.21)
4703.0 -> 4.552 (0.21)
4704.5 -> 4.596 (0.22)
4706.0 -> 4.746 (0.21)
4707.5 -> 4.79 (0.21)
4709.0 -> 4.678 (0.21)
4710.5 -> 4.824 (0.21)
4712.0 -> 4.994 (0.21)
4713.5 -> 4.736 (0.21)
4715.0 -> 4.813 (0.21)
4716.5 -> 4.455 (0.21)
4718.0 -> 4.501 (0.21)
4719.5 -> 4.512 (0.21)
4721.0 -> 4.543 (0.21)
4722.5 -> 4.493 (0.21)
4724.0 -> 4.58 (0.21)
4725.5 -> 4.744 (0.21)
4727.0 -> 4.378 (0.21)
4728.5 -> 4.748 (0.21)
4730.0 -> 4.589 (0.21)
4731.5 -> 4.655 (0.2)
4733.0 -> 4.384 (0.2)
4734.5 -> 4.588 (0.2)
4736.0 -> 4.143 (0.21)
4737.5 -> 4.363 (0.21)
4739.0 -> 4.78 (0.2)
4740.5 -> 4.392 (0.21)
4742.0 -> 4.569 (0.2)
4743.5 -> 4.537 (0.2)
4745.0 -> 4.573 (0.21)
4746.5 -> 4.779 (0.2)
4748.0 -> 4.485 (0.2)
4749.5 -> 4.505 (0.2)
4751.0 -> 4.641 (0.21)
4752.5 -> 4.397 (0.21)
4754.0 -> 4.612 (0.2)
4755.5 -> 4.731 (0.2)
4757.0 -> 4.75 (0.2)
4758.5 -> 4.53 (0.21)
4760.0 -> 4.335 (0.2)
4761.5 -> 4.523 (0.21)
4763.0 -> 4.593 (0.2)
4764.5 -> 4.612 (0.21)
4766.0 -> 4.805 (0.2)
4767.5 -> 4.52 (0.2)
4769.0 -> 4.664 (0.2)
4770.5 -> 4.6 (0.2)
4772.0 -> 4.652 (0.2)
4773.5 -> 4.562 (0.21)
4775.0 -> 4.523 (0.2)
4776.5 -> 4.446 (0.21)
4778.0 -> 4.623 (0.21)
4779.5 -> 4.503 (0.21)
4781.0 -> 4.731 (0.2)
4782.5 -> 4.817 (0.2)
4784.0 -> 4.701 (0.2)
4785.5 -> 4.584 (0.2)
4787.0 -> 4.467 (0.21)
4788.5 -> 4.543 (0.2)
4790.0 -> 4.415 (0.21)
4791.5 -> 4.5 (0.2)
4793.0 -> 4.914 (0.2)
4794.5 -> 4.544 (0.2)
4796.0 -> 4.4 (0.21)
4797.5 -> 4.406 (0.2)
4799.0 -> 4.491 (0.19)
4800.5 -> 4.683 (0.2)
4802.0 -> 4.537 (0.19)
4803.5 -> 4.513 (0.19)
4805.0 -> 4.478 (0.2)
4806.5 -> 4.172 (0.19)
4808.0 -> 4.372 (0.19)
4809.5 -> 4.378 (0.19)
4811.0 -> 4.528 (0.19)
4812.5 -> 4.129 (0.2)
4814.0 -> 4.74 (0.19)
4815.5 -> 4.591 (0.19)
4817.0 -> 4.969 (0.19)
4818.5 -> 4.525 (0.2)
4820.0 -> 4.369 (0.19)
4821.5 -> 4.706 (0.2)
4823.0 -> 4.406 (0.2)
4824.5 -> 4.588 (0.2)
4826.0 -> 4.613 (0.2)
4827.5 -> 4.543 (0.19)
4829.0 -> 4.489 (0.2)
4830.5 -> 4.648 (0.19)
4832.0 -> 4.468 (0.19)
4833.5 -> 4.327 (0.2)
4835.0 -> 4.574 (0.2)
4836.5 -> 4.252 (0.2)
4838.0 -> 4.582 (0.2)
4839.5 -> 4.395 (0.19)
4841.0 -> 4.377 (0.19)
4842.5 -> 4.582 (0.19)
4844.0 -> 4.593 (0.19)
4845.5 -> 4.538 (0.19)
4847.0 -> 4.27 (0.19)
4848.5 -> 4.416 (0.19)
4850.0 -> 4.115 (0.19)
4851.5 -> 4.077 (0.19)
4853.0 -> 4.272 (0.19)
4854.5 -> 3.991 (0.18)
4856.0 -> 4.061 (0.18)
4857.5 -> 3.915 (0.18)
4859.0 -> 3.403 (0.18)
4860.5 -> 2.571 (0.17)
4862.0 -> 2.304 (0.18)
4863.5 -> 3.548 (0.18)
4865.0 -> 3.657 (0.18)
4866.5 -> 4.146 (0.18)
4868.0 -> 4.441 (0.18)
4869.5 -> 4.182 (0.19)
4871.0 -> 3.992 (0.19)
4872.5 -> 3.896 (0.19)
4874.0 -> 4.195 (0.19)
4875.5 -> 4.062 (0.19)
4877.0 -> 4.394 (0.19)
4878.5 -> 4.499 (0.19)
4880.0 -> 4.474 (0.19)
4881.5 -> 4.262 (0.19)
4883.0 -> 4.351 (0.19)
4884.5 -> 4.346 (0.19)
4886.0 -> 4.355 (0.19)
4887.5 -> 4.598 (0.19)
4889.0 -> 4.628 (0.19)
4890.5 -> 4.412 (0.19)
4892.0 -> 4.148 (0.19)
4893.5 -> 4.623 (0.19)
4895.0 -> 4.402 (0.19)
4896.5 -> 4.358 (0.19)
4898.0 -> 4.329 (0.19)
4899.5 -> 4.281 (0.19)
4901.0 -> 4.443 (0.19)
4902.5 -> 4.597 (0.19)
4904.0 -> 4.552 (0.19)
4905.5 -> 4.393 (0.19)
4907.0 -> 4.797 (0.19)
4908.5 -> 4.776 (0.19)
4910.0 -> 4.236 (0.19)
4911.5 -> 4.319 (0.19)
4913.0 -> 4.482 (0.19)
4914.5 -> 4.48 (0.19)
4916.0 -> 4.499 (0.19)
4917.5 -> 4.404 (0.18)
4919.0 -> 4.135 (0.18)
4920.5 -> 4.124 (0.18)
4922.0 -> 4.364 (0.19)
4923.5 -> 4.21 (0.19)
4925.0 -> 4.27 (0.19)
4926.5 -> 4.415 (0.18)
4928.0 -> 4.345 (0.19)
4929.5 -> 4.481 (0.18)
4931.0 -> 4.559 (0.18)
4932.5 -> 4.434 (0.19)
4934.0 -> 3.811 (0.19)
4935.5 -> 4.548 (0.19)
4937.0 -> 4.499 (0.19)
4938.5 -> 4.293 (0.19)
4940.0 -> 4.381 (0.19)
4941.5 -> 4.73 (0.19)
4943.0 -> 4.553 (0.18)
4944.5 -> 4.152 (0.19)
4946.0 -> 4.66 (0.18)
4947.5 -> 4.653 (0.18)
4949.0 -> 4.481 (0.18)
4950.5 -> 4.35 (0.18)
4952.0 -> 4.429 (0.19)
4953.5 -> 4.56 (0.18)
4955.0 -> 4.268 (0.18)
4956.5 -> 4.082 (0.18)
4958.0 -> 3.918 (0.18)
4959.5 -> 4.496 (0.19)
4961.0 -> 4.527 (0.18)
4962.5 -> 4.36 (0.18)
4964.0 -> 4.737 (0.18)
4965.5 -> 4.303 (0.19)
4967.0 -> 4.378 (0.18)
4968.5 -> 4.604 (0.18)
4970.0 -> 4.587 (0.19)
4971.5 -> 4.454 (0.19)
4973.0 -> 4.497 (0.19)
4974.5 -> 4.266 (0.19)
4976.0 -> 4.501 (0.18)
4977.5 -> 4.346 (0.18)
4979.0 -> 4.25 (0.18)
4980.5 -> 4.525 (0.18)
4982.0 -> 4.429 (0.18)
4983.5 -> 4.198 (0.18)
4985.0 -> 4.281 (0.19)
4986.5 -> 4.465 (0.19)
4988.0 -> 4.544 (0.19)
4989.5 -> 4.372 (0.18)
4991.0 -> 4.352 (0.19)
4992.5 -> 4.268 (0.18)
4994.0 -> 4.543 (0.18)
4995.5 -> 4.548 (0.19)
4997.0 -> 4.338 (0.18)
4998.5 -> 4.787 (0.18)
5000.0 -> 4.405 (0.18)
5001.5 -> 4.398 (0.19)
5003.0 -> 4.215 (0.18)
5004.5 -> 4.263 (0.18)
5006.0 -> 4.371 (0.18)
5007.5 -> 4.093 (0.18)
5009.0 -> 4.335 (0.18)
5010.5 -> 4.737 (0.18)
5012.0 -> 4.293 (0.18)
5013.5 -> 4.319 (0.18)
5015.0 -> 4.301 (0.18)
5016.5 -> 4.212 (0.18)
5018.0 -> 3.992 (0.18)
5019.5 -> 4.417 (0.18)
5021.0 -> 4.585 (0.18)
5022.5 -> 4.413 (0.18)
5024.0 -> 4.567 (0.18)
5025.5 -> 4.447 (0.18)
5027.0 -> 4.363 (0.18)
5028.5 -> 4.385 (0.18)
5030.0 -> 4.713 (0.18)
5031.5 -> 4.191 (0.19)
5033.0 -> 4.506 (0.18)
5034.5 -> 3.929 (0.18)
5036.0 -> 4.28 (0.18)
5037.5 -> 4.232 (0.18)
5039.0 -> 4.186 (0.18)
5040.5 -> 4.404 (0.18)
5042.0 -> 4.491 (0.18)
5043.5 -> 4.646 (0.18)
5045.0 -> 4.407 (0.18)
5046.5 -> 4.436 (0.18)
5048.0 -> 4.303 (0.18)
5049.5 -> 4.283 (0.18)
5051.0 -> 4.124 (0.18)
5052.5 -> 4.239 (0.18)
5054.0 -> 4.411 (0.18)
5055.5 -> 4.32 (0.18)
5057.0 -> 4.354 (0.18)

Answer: -0.04 mag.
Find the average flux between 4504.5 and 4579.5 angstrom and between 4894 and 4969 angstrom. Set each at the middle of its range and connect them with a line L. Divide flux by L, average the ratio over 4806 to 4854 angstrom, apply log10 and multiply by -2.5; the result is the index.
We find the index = 0.005 mag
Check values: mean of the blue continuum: 4.67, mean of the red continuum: 4.41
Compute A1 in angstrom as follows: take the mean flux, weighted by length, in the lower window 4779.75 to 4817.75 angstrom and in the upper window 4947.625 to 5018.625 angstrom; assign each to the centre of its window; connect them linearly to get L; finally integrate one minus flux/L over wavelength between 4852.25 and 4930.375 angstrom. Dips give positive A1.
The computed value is 4.3 angstrom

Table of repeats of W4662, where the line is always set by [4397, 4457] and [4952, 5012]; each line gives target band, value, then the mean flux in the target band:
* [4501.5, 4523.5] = -0.03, 4.69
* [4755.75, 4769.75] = -0.03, 4.6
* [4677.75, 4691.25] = -0.04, 4.69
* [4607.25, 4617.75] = -0.04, 4.72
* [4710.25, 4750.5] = -0.02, 4.58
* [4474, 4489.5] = -0.03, 4.69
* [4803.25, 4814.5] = 0.01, 4.4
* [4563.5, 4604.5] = -0.04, 4.72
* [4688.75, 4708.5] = -0.04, 4.68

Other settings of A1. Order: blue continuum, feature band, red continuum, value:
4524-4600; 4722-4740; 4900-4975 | 0.1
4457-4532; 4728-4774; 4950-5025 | -0.6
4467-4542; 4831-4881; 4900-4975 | 3.9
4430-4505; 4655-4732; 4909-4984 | -2.7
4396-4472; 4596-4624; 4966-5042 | -1.3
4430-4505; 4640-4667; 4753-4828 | -0.8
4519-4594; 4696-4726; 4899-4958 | -0.7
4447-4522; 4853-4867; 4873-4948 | 2.8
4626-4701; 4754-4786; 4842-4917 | -1.2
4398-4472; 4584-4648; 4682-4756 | -0.9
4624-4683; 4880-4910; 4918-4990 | 0.0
